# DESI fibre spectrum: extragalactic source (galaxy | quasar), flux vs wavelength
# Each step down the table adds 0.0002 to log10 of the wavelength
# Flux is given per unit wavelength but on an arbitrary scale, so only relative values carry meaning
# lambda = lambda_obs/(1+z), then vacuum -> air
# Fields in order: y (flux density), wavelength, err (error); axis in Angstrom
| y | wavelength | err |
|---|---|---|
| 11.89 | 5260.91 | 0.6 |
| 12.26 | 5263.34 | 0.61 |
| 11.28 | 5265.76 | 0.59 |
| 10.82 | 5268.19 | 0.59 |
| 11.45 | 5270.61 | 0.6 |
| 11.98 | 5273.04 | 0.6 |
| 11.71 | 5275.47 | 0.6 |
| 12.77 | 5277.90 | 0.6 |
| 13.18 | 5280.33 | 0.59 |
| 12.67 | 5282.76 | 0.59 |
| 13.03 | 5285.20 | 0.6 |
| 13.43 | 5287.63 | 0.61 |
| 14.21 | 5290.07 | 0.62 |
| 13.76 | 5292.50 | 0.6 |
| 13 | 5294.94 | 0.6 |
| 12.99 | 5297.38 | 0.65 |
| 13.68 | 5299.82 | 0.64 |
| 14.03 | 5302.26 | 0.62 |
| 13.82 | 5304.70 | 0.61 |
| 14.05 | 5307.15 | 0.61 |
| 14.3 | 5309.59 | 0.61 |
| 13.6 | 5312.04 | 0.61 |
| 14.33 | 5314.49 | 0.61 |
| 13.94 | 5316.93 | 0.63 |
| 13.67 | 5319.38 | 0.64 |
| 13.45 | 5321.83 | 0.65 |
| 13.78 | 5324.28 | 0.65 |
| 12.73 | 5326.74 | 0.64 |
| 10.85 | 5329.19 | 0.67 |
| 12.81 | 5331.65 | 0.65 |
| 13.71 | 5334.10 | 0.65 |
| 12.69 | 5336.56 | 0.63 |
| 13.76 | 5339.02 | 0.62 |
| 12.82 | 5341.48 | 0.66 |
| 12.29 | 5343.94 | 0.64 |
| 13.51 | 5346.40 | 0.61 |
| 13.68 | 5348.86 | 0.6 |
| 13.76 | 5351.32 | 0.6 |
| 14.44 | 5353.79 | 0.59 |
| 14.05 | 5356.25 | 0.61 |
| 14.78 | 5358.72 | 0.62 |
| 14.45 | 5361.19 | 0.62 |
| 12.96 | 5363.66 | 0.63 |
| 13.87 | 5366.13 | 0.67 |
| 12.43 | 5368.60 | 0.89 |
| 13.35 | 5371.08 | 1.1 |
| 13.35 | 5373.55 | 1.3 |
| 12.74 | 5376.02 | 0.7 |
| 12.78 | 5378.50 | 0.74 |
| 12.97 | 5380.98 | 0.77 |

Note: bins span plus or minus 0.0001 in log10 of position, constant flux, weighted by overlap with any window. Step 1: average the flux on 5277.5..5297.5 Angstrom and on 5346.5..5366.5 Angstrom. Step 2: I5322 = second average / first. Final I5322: 1.1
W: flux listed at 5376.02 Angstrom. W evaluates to 12.74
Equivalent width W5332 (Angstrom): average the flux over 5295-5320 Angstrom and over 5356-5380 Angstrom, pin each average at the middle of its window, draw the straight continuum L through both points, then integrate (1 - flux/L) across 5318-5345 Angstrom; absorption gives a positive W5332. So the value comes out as 1.4 Angstrom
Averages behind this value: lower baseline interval 13.8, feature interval 13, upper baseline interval 13.4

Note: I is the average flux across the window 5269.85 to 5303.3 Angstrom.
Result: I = 13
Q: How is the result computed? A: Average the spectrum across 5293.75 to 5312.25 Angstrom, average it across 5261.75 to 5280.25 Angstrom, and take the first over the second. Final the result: 1.2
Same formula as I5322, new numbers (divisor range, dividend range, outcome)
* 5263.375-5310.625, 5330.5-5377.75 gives 1.04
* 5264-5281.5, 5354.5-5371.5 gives 1.15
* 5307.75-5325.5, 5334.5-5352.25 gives 0.95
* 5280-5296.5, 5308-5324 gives 1.04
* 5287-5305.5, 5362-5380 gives 0.96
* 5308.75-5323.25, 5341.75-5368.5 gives 0.99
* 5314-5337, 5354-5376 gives 1.04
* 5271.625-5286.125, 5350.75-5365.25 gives 1.12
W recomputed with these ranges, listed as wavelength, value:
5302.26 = 14.03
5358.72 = 14.78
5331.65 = 12.81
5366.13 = 13.87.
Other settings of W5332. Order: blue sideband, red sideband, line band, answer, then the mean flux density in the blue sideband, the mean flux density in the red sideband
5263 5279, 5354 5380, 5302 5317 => -1.9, 11.7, 13.5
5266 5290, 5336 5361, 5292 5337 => -1.4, 12.4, 13.6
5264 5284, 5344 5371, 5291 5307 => -1.4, 12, 13.7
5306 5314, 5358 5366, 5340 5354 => 0.6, 14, 14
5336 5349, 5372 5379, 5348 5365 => -1.3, 13.1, 13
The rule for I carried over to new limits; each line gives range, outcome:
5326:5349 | 12.9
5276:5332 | 13.4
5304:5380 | 13.4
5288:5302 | 13.6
